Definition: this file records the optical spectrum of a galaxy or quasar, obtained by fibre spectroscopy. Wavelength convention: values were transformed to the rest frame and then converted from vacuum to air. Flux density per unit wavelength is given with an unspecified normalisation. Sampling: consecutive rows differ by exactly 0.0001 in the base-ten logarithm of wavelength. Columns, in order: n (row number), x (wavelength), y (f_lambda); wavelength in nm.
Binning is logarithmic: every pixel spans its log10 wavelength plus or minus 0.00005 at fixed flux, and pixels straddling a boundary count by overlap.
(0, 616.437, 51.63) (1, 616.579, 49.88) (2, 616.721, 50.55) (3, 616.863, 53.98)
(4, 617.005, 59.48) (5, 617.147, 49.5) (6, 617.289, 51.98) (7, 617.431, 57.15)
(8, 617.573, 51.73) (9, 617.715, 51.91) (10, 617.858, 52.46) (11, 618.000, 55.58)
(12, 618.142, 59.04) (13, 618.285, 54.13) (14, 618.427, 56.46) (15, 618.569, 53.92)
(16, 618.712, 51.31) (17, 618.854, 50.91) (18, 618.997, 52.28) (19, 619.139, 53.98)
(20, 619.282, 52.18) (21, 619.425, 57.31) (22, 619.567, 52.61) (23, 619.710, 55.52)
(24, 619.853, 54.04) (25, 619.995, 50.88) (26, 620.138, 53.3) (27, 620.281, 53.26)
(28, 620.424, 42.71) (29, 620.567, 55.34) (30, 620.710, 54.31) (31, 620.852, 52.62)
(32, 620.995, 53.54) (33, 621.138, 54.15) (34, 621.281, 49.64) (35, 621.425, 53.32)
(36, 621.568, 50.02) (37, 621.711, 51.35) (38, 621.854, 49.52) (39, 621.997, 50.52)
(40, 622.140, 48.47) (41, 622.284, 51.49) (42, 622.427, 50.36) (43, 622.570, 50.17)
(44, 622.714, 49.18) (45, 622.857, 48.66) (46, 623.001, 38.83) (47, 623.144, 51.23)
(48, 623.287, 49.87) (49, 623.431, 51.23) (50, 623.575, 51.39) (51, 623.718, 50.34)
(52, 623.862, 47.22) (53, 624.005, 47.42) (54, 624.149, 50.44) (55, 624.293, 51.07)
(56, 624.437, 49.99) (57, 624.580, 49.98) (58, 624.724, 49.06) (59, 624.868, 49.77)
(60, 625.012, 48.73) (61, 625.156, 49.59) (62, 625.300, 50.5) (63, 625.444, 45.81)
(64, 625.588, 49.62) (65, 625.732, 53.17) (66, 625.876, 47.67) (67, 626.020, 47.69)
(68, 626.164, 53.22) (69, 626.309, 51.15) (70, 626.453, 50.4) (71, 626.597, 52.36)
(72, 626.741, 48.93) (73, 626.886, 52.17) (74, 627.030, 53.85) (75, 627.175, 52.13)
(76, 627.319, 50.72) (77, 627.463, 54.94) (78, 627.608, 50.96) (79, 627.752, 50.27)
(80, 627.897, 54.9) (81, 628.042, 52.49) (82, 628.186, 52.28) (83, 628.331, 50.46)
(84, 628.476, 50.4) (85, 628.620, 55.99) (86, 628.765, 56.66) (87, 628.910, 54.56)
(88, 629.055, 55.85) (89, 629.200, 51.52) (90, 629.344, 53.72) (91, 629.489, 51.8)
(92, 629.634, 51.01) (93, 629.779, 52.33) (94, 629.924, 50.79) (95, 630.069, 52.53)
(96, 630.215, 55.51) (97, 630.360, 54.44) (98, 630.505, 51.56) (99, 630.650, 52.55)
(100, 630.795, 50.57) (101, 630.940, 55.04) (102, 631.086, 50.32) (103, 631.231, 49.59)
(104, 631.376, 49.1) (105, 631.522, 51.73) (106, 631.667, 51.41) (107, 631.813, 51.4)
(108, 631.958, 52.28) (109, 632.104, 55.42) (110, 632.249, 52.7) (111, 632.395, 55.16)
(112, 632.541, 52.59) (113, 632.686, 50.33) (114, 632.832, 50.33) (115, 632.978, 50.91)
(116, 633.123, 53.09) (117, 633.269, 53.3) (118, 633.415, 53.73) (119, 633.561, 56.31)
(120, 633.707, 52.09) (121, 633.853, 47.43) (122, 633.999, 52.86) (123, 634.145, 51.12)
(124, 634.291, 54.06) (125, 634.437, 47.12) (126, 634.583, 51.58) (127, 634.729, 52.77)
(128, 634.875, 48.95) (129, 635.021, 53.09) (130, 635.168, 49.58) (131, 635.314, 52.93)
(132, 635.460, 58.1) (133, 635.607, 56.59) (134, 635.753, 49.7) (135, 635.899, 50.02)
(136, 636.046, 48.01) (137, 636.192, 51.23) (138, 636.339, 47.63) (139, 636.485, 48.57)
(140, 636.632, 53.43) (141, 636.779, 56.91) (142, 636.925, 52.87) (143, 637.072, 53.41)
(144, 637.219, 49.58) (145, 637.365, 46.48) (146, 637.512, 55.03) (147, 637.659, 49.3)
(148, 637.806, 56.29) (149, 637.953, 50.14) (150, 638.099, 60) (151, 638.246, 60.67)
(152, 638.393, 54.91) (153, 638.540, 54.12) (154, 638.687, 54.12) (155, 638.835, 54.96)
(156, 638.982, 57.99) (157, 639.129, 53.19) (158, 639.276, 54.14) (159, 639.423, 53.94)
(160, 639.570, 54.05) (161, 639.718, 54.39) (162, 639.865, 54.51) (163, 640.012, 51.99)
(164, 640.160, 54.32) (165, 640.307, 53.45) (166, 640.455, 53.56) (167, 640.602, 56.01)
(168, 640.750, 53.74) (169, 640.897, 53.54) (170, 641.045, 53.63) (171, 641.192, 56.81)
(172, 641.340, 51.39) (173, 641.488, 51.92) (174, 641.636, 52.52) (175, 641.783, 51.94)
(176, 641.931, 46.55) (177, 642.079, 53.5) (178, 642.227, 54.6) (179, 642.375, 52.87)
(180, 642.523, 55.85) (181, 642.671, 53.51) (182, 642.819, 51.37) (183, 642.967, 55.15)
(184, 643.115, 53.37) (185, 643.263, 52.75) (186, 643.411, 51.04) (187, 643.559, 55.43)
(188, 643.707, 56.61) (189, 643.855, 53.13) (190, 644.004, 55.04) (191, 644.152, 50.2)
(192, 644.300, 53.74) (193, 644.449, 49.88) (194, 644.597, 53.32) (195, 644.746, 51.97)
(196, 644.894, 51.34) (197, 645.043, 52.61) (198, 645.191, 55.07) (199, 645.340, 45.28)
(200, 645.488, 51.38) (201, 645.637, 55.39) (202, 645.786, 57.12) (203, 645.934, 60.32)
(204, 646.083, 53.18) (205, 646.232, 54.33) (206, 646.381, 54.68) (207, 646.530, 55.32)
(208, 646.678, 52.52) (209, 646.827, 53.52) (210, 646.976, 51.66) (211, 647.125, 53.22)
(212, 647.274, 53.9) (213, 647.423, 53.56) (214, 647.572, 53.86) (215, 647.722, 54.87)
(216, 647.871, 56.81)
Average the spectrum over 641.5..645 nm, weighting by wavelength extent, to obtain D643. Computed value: 52.8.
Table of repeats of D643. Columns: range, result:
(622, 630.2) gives 50.9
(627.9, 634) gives 52.5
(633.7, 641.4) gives 53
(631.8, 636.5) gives 51.9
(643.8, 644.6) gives 52.4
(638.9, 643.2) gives 53.6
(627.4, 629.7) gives 53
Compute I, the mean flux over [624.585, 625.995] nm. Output 49.3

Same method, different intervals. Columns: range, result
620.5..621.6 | 53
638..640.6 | 54.9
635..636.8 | 51.8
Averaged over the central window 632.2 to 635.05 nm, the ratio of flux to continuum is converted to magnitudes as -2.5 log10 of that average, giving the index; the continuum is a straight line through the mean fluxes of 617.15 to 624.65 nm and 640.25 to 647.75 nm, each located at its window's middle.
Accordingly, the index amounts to 0.013 mag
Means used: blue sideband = 51.6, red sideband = 53.3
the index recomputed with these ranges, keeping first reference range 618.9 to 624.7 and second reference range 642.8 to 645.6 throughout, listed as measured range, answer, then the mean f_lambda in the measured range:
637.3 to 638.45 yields -0.04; 54.2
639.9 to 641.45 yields -0.03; 53.8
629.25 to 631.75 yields -0.01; 52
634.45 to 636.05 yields 0.00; 51.9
